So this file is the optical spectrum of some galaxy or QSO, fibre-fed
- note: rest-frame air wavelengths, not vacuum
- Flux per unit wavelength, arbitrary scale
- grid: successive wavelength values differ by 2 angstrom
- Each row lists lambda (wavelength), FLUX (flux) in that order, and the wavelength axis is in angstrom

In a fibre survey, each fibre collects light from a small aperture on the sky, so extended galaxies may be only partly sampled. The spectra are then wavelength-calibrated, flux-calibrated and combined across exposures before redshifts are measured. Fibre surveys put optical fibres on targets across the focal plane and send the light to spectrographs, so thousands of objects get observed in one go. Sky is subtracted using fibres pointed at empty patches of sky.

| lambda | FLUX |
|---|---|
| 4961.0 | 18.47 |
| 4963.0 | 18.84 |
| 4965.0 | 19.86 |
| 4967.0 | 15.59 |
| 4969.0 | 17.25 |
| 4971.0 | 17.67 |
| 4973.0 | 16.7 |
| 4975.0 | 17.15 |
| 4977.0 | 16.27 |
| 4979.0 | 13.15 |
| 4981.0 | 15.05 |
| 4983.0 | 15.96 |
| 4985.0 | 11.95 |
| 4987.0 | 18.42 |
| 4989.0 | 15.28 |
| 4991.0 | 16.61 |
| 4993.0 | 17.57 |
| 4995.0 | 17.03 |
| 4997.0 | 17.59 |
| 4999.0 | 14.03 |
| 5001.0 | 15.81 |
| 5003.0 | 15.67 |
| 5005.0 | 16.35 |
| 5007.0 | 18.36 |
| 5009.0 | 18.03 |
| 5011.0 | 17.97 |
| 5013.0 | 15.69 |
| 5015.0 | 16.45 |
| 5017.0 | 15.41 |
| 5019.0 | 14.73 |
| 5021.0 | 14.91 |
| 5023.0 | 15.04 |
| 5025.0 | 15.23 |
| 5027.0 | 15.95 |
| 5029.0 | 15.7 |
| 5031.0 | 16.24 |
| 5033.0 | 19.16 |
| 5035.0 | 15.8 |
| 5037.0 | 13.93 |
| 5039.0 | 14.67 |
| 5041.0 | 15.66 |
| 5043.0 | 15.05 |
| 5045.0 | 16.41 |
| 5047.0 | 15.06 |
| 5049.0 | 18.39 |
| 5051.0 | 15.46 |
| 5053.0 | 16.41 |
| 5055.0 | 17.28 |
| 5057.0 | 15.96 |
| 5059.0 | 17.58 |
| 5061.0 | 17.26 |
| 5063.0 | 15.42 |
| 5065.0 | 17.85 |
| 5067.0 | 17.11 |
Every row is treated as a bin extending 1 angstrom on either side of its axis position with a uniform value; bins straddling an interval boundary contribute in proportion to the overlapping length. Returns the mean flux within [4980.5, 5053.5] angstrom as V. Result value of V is 16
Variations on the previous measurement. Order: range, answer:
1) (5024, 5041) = 15.8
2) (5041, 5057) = 16.2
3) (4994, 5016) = 16.6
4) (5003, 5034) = 16.3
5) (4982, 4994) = 16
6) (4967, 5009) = 16.2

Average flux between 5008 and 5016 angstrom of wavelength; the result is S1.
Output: 17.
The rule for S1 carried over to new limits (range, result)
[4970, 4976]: 17.2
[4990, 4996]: 17.1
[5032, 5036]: 17.5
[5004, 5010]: 17.6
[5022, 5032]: 15.6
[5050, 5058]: 16.3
